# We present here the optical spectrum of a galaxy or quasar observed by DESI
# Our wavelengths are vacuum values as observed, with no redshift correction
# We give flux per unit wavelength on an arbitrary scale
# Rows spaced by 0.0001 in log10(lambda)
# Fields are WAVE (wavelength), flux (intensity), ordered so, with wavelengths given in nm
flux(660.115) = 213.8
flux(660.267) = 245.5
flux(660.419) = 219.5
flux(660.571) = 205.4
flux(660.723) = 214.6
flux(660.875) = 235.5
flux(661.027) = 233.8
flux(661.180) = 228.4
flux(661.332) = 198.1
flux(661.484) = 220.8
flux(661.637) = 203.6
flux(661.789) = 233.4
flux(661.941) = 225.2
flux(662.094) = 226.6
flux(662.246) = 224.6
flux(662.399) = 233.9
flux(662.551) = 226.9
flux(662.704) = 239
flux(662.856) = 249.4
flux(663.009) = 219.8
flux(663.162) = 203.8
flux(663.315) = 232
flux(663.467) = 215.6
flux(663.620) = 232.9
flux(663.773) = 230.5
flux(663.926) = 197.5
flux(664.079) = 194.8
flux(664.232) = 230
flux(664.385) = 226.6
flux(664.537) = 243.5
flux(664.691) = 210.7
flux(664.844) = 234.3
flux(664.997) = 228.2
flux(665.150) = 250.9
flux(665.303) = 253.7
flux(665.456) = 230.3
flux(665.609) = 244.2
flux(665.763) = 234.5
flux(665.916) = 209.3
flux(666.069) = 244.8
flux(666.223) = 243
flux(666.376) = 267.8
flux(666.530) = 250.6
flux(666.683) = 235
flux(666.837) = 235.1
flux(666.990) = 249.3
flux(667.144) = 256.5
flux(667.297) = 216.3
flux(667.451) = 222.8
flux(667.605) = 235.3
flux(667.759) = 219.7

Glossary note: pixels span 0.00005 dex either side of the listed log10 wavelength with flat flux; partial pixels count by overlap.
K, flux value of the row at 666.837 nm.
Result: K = 235.1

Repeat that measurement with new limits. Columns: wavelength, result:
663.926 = 197.5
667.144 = 256.5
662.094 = 226.6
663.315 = 232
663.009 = 219.8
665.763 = 234.5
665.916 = 209.3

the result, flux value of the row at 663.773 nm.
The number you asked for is 230.5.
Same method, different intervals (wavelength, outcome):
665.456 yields 230.3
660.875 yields 235.5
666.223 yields 243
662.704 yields 239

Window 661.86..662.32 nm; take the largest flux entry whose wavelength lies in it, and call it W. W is 226.6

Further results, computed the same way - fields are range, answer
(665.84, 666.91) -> 267.8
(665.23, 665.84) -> 253.7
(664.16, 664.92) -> 243.5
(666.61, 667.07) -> 249.3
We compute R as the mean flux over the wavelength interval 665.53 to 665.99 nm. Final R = 229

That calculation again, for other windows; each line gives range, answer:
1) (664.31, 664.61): 236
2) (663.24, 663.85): 228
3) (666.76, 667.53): 236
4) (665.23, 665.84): 241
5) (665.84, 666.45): 241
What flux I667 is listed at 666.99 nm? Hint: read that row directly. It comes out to 249.3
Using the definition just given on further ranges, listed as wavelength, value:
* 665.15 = 250.9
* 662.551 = 226.9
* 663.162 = 203.8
